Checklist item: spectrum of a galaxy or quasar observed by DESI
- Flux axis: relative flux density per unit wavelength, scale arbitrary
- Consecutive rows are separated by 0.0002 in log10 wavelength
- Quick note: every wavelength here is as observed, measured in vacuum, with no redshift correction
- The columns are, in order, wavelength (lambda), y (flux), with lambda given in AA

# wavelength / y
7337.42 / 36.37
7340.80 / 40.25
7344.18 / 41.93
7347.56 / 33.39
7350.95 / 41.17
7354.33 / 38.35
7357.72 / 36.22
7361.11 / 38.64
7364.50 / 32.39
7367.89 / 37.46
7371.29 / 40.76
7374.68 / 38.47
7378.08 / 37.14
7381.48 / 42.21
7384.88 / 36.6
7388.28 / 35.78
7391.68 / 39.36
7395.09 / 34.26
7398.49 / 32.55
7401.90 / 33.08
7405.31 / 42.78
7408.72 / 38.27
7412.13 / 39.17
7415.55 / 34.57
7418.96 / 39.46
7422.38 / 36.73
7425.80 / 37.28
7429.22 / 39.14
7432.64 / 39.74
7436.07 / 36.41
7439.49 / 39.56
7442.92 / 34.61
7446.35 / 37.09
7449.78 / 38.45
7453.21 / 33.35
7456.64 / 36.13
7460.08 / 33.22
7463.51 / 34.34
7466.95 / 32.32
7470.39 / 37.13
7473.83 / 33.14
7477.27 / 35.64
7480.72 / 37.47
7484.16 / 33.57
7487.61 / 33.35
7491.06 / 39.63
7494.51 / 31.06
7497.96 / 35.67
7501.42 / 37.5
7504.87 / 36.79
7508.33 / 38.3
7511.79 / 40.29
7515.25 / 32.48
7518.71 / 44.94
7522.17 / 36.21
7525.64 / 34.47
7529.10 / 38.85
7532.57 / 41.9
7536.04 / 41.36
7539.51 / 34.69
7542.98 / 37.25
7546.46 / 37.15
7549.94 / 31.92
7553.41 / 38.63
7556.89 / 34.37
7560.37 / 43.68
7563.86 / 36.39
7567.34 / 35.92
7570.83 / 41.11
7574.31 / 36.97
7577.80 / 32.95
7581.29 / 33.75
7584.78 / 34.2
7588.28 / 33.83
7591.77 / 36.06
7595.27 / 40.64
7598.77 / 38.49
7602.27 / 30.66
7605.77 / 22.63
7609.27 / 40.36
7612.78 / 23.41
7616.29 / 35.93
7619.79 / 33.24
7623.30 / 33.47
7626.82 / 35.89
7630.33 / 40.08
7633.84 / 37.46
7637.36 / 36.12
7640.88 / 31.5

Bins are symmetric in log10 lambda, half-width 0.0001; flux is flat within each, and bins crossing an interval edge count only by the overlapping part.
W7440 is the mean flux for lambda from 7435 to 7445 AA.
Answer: 36.9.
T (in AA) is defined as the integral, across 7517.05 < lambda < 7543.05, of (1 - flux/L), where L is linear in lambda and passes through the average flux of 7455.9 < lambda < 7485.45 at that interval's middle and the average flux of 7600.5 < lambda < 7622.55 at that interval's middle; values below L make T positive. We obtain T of -4.34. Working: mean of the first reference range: 34.7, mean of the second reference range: 31.2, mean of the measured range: 38.8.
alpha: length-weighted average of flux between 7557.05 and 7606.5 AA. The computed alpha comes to 35.7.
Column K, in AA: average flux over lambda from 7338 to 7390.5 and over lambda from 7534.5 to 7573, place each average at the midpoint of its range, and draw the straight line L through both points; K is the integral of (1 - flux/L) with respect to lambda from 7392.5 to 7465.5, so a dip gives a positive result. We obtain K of 2.2 AA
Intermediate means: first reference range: 38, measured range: 36.7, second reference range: 37.5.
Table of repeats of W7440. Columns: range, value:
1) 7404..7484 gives 36.7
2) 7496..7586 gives 37.2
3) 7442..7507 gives 35.3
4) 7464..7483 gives 35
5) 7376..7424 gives 37.3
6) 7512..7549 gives 37.9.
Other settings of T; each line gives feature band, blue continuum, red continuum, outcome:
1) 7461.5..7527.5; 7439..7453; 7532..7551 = 1.8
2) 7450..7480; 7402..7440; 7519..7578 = 2.6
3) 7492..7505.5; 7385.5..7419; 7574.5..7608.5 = 0.0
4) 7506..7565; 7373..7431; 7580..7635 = -4.0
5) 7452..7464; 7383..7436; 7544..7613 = 0.8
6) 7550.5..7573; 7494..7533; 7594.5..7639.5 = -1.3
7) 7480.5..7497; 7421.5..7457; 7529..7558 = 1.1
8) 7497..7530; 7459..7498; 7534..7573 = -1.4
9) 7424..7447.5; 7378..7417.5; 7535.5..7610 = -0.5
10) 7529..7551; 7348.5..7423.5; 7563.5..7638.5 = -1.2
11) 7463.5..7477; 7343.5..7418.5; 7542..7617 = 0.8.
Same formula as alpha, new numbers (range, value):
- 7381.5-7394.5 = 37.6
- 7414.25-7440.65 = 37.9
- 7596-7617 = 32.1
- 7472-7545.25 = 36.9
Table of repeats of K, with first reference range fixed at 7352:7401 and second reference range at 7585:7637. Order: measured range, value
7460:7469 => 0.7 AA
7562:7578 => -1.0 AA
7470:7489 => 0.5 AA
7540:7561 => -0.9 AA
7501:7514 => -0.9 AA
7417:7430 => -0.5 AA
